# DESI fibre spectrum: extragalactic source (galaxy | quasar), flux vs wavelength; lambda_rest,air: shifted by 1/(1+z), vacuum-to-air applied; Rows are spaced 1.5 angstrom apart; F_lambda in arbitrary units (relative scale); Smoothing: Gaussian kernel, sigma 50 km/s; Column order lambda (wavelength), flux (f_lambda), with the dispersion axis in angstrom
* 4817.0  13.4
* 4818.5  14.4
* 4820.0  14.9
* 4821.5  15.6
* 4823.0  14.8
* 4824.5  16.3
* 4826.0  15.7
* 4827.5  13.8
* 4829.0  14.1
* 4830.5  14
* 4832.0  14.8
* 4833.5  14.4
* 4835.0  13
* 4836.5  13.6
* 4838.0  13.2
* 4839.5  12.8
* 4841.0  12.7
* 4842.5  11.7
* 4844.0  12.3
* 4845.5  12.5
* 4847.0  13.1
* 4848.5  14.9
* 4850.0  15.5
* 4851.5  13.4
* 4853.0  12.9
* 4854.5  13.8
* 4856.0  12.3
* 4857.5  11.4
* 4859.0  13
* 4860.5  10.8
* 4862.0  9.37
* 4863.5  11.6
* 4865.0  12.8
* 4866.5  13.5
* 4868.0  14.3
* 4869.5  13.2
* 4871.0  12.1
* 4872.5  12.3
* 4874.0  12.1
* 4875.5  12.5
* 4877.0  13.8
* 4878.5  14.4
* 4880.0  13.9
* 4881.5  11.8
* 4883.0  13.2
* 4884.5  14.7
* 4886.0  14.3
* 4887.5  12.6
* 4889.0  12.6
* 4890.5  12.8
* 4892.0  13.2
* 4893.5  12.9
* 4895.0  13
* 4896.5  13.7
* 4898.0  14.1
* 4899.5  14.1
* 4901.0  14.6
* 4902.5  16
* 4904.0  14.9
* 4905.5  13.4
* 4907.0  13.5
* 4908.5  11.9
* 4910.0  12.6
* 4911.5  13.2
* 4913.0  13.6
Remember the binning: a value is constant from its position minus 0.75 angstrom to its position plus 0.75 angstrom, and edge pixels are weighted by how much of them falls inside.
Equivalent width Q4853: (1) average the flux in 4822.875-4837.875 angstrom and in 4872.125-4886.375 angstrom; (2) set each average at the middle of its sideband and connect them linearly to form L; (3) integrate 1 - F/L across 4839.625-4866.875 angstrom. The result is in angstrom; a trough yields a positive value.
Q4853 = 2.4 angstrom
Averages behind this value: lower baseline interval 14.4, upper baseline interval 13.3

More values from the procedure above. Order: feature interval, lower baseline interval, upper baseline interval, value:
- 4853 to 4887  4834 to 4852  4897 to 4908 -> 2.34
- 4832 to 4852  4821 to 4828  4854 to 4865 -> 0.19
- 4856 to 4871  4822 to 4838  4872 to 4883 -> 1.33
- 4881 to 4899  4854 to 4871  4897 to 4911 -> 0.12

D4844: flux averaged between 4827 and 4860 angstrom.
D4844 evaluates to 13.3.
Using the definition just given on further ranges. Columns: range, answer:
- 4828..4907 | 13.2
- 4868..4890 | 13.1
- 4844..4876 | 12.7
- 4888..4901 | 13.4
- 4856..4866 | 11.6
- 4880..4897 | 13.2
